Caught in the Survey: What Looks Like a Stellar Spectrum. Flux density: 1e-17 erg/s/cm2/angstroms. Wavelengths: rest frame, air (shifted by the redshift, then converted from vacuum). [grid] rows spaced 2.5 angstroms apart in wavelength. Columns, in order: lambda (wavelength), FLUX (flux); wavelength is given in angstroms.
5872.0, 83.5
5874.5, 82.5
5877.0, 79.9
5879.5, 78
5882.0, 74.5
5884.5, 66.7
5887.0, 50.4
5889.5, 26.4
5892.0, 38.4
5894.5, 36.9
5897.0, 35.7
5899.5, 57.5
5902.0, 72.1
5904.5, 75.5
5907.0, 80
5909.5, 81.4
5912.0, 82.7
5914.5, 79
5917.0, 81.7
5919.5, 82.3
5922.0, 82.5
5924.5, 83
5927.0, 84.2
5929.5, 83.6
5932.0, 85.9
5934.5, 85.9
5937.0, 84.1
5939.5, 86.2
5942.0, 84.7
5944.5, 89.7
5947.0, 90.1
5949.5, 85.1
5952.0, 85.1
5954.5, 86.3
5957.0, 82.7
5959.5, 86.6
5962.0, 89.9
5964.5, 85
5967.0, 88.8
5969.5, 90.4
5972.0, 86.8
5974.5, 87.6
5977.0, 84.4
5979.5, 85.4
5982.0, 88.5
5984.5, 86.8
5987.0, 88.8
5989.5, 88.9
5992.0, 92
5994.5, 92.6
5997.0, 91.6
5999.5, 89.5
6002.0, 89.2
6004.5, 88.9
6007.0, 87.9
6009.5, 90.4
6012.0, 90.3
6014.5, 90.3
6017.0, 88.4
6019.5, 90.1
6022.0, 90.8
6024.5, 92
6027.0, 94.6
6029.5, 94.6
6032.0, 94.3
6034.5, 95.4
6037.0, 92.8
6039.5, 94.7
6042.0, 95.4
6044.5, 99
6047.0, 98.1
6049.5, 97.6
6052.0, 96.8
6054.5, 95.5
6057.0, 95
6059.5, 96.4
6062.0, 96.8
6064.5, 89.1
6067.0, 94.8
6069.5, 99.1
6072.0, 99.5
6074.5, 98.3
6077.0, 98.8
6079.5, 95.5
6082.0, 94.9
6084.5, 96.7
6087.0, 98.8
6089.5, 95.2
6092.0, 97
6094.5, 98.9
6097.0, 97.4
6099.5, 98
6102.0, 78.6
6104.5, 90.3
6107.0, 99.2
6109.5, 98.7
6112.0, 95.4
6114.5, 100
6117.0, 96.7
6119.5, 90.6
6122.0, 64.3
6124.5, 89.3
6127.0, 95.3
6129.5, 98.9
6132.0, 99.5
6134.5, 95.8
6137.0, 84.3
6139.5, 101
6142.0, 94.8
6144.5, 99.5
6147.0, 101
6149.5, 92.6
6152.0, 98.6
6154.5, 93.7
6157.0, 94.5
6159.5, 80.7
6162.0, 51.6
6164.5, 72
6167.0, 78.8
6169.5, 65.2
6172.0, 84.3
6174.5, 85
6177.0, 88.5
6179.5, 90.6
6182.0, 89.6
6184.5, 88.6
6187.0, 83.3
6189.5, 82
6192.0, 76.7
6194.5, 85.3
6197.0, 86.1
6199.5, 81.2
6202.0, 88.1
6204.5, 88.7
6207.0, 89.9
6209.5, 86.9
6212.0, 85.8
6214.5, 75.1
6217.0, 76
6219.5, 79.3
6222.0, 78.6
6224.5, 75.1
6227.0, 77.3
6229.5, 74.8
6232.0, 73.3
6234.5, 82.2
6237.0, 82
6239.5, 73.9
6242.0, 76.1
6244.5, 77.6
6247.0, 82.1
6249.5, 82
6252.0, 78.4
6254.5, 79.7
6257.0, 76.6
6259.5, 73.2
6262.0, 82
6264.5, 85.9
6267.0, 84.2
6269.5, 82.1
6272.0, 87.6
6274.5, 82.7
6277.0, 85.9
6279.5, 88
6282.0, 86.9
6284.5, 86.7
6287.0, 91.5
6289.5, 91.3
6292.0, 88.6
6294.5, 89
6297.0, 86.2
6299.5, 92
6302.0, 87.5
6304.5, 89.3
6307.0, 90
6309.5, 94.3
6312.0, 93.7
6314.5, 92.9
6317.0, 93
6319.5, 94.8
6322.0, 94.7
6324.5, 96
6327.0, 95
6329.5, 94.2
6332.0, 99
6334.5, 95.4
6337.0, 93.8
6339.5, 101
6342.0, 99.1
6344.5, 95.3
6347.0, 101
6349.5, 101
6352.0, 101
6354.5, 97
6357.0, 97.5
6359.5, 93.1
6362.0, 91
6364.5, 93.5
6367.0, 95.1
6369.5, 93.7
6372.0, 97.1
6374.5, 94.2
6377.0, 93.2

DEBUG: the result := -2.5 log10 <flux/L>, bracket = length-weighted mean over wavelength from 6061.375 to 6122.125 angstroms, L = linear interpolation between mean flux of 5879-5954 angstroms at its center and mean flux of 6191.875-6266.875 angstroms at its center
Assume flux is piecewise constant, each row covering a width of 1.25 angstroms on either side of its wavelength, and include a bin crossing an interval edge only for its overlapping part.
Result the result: -0.22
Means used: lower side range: 73.7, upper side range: 80.4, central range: 95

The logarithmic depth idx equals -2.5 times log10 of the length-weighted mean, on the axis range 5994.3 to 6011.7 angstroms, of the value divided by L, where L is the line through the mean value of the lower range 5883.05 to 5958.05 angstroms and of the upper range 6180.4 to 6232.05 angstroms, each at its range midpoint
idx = -0.175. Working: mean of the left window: 74.2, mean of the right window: 82.2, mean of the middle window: 89.9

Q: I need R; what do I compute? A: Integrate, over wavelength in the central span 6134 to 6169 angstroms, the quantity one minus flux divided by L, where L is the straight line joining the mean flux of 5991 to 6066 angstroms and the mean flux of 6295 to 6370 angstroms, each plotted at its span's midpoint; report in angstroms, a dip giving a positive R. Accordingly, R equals 2.18 angstroms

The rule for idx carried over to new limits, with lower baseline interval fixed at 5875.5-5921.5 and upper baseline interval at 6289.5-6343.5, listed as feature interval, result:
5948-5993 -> -0.23 mag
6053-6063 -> -0.25 mag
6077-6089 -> -0.23 mag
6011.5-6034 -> -0.23 mag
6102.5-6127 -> -0.14 mag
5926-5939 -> -0.24 mag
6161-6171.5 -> 0.21 mag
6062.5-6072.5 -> -0.23 mag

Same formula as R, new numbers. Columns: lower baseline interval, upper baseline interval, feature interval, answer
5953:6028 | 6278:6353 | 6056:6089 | -2.4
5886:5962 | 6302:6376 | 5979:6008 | -4.0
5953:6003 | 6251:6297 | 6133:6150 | -1.9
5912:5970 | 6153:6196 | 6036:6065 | -4.2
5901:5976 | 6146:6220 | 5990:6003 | -1.0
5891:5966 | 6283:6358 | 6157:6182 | 2.6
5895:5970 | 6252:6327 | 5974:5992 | -1.2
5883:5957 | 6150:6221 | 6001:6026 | -4.1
